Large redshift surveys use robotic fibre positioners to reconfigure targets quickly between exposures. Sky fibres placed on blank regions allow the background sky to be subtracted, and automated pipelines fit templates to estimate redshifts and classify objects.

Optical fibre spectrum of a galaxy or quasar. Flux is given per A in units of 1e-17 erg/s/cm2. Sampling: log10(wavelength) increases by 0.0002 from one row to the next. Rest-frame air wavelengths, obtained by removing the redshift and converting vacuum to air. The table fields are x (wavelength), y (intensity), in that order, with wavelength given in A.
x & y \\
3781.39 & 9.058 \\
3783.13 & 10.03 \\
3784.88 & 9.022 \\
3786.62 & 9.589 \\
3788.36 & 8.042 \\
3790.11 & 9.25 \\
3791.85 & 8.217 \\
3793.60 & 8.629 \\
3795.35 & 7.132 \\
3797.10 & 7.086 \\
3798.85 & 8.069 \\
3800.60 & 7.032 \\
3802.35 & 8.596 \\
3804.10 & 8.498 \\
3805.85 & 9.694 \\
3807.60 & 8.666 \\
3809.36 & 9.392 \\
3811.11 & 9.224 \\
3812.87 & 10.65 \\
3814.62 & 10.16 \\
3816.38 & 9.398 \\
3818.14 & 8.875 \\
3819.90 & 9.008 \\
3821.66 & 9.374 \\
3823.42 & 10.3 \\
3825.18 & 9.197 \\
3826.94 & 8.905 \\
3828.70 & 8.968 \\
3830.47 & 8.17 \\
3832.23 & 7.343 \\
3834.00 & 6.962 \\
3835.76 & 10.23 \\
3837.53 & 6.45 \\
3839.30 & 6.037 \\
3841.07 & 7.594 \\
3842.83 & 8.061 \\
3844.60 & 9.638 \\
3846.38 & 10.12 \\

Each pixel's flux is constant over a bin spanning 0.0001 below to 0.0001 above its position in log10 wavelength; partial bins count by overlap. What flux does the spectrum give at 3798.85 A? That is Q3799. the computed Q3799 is 8.069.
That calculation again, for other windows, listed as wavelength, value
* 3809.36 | 9.392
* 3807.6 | 8.666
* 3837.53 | 6.45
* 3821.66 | 9.374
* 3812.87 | 10.65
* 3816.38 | 9.398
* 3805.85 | 9.694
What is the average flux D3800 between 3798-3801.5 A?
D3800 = 7.56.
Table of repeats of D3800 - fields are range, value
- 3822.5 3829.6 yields 9.34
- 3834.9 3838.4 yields 8.33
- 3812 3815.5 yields 10.4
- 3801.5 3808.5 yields 8.87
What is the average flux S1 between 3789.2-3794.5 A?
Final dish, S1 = 8.68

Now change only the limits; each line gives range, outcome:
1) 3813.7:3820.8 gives 9.37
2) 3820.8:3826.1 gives 9.63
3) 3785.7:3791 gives 8.97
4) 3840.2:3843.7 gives 7.85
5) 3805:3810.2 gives 9.24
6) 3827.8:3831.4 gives 8.55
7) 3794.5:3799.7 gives 7.42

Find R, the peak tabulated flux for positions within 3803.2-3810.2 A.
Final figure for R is 9.694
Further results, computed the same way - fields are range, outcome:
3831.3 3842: 10.23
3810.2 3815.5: 10.65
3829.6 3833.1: 8.17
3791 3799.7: 8.629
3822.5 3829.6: 10.3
